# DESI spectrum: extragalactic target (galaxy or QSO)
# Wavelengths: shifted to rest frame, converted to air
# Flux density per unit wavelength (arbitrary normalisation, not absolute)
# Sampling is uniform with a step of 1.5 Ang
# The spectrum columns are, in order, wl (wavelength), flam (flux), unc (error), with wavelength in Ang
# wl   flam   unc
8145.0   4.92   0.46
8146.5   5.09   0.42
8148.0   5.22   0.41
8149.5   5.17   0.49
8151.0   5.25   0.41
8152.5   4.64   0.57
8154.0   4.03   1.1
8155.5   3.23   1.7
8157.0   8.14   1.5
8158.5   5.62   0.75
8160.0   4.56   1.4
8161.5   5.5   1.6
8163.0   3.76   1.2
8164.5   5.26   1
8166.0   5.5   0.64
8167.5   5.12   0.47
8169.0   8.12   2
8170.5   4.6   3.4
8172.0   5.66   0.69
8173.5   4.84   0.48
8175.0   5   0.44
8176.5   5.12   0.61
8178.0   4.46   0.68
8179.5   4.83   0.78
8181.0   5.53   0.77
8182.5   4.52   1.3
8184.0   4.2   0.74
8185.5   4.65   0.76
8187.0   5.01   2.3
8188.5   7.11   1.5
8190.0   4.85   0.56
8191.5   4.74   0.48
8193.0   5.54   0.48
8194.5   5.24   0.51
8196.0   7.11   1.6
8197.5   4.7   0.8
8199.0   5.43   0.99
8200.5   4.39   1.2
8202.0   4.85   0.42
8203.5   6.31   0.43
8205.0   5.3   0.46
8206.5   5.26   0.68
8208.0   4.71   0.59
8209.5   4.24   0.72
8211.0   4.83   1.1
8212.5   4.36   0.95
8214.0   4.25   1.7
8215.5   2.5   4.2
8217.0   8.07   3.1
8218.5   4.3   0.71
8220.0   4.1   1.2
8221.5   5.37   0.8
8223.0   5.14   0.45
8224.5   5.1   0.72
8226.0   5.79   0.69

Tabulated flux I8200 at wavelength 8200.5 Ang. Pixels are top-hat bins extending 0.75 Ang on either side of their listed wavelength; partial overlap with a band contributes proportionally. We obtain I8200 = 4.39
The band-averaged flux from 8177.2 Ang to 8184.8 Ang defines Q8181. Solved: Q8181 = 4.71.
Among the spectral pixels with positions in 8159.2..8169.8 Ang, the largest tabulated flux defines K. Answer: 8.12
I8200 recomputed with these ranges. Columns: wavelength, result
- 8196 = 7.11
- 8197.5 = 4.7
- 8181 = 5.53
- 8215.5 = 2.5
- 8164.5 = 5.26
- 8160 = 4.56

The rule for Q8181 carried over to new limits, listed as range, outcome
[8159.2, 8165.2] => 4.77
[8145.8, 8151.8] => 5.18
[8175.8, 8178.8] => 4.79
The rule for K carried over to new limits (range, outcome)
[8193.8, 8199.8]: 7.11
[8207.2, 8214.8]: 4.83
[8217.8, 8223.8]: 5.37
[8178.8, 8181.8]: 5.53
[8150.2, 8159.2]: 8.14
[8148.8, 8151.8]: 5.25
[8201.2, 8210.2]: 6.31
